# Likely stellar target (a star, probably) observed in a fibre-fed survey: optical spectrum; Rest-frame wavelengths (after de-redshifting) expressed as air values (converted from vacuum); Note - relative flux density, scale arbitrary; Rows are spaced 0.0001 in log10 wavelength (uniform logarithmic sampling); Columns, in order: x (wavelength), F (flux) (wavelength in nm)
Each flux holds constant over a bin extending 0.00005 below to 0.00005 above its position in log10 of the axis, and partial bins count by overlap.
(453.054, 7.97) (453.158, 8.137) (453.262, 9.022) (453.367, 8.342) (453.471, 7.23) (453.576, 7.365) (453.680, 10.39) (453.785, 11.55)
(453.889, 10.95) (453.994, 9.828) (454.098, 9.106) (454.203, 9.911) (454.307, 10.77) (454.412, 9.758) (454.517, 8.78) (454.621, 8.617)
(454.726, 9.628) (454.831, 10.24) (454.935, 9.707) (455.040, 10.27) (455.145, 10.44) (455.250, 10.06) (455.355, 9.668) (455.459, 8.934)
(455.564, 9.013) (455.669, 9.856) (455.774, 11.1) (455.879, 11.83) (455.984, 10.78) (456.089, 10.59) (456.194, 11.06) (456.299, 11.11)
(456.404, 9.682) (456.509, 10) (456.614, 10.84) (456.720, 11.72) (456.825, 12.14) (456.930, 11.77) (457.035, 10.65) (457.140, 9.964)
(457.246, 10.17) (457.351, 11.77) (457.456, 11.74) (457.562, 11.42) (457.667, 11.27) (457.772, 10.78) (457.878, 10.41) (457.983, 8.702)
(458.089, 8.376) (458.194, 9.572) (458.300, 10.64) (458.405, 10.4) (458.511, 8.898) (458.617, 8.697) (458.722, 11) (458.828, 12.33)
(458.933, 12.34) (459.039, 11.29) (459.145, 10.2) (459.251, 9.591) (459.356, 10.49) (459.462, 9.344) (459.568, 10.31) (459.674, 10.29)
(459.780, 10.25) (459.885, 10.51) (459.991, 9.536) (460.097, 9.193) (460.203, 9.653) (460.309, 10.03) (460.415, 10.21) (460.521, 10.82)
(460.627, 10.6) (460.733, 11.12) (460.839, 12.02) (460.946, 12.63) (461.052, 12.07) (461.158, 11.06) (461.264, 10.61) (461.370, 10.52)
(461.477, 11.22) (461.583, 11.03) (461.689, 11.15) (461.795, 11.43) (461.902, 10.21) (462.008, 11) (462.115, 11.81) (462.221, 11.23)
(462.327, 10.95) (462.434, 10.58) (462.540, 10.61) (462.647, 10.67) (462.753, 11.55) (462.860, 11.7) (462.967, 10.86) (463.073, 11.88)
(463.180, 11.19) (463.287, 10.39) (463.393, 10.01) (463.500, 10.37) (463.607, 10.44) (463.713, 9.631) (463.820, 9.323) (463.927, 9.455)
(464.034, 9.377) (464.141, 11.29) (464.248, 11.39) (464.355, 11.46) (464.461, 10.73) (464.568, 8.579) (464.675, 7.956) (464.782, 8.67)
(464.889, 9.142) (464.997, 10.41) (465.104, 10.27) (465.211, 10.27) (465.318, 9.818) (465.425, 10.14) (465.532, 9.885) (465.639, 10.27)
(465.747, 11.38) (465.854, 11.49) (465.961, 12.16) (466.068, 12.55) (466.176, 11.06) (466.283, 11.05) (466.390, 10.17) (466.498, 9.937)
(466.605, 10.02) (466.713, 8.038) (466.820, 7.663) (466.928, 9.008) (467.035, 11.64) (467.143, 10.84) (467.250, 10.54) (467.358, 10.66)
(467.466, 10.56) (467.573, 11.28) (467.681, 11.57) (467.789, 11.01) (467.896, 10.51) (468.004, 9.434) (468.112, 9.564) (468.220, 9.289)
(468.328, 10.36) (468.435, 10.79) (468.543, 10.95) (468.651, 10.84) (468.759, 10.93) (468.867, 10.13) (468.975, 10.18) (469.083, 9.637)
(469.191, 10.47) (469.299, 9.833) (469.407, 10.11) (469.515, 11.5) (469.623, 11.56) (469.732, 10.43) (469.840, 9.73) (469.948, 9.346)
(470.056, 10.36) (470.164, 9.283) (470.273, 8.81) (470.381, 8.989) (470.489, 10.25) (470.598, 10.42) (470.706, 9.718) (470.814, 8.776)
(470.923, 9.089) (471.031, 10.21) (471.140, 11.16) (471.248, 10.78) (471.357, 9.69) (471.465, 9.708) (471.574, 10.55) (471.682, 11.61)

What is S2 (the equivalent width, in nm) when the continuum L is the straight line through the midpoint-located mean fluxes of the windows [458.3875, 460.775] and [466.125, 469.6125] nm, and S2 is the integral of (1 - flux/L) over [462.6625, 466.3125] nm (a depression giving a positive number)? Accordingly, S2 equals -0.06 nm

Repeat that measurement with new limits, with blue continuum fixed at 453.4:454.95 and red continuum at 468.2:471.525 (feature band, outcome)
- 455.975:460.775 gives -0.38 nm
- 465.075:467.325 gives -0.09 nm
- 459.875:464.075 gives -0.37 nm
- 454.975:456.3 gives -0.10 nm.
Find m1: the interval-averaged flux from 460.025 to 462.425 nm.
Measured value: 10.9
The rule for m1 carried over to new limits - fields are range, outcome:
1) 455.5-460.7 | 10.5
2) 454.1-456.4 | 10.1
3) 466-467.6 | 10.3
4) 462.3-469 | 10.4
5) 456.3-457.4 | 10.9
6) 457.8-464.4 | 10.6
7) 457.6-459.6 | 10.3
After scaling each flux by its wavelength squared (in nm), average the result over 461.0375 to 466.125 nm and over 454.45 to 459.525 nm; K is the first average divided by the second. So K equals 1.05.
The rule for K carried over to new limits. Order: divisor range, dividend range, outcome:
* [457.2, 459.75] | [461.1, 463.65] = 1.07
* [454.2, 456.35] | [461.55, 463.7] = 1.12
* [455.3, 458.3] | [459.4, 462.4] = 1.04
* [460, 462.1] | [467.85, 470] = 0.98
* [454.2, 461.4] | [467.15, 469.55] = 1.05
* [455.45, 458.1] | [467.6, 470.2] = 1.02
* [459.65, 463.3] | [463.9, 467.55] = 0.96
